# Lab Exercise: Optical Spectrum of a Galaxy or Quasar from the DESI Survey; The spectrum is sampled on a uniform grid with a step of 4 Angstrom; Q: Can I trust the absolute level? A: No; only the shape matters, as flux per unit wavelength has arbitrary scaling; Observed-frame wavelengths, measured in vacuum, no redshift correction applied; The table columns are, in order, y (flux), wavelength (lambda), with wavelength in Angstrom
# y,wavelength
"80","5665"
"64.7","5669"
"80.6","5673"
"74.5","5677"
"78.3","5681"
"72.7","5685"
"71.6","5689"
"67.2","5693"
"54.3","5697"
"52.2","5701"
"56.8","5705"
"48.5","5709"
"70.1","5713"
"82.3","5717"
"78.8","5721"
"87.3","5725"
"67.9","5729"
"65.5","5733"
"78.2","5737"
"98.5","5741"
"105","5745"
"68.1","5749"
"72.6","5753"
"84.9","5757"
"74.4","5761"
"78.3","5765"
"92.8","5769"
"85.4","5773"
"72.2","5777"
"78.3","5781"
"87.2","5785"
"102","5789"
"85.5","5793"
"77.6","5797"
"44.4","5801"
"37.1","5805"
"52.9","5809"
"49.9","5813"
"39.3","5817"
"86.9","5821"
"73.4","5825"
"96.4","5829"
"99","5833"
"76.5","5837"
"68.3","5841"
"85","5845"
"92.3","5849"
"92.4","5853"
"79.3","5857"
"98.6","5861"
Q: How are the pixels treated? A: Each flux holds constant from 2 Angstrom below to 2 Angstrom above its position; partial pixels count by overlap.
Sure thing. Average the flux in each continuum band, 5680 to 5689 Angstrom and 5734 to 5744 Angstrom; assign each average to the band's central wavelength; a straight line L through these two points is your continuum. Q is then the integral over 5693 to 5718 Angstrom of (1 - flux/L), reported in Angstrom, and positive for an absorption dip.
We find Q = 6.05 Angstrom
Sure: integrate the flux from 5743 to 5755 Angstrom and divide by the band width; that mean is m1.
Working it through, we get 81.9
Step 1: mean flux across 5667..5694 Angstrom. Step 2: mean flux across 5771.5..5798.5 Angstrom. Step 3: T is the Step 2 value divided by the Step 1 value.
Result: 1.15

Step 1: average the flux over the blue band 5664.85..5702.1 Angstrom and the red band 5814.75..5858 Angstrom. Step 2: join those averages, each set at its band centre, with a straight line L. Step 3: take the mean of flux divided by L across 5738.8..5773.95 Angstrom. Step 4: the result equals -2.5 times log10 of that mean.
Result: -0.13 mag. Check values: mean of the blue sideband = 69.5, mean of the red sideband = 80.7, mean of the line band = 84.4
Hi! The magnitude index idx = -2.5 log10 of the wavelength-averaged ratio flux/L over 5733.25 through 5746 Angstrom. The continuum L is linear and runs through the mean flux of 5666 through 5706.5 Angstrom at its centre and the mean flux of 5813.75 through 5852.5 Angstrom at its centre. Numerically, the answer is -0.233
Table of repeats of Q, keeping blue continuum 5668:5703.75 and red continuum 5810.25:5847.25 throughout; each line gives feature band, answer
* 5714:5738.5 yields -2.2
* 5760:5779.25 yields -2.4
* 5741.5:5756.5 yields -2.7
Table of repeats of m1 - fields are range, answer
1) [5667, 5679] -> 73.3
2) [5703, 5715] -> 58.5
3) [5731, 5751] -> 83.1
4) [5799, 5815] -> 46.1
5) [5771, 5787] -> 80.8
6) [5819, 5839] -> 86.4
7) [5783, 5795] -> 91.6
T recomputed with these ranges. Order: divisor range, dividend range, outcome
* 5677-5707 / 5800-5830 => 0.91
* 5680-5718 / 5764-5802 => 1.26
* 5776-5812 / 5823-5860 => 1.21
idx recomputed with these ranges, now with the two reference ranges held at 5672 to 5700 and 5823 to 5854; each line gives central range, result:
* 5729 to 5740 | 0.02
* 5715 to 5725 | -0.12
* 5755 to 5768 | -0.04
